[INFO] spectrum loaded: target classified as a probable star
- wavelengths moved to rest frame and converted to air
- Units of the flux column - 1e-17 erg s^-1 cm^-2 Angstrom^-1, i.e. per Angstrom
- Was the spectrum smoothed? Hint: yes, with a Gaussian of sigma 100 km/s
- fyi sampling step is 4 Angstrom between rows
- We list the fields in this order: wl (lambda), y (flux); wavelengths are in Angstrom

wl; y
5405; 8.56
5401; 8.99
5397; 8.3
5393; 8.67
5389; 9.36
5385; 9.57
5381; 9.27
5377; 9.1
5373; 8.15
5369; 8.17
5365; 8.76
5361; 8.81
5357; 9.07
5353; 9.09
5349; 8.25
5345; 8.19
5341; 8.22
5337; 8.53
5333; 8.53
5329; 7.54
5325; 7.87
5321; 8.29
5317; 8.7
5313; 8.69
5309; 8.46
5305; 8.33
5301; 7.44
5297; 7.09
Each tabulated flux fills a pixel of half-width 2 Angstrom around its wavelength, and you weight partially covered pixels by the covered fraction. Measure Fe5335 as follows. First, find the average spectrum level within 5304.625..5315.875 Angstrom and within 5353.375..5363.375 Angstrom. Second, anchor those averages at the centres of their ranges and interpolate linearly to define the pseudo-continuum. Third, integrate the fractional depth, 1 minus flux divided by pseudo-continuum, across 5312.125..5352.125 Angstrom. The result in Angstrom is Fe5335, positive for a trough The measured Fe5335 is 2.0 Angstrom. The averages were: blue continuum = 8.53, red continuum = 8.96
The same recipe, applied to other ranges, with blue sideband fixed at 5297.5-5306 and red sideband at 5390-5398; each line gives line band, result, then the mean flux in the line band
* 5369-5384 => -0.6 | 8.8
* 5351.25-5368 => -1.2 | 8.88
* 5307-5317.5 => -1.1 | 8.6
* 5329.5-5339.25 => -0.4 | 8.37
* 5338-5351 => -0.2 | 8.24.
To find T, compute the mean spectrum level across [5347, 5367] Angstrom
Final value 8.8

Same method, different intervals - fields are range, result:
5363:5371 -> 8.46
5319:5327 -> 8.08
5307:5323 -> 8.54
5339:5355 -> 8.44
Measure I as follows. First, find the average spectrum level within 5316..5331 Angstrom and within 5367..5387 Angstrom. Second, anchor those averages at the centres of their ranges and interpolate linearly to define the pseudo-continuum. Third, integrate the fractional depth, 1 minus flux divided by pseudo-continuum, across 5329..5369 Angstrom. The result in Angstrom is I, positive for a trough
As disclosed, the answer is -0.4 Angstrom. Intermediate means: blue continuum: 8.06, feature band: 8.53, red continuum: 8.85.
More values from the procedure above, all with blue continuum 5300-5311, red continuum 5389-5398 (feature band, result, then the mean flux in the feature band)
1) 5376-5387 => -0.9 Angstrom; 9.33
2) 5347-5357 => -0.4 Angstrom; 8.75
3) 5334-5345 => 0.0 Angstrom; 8.36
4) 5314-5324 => -0.3 Angstrom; 8.45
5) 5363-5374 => 0.2 Angstrom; 8.38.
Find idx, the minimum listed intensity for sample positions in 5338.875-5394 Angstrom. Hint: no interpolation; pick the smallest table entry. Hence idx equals 8.15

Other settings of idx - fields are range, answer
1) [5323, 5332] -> 7.54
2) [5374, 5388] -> 9.1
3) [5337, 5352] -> 8.19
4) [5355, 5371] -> 8.17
